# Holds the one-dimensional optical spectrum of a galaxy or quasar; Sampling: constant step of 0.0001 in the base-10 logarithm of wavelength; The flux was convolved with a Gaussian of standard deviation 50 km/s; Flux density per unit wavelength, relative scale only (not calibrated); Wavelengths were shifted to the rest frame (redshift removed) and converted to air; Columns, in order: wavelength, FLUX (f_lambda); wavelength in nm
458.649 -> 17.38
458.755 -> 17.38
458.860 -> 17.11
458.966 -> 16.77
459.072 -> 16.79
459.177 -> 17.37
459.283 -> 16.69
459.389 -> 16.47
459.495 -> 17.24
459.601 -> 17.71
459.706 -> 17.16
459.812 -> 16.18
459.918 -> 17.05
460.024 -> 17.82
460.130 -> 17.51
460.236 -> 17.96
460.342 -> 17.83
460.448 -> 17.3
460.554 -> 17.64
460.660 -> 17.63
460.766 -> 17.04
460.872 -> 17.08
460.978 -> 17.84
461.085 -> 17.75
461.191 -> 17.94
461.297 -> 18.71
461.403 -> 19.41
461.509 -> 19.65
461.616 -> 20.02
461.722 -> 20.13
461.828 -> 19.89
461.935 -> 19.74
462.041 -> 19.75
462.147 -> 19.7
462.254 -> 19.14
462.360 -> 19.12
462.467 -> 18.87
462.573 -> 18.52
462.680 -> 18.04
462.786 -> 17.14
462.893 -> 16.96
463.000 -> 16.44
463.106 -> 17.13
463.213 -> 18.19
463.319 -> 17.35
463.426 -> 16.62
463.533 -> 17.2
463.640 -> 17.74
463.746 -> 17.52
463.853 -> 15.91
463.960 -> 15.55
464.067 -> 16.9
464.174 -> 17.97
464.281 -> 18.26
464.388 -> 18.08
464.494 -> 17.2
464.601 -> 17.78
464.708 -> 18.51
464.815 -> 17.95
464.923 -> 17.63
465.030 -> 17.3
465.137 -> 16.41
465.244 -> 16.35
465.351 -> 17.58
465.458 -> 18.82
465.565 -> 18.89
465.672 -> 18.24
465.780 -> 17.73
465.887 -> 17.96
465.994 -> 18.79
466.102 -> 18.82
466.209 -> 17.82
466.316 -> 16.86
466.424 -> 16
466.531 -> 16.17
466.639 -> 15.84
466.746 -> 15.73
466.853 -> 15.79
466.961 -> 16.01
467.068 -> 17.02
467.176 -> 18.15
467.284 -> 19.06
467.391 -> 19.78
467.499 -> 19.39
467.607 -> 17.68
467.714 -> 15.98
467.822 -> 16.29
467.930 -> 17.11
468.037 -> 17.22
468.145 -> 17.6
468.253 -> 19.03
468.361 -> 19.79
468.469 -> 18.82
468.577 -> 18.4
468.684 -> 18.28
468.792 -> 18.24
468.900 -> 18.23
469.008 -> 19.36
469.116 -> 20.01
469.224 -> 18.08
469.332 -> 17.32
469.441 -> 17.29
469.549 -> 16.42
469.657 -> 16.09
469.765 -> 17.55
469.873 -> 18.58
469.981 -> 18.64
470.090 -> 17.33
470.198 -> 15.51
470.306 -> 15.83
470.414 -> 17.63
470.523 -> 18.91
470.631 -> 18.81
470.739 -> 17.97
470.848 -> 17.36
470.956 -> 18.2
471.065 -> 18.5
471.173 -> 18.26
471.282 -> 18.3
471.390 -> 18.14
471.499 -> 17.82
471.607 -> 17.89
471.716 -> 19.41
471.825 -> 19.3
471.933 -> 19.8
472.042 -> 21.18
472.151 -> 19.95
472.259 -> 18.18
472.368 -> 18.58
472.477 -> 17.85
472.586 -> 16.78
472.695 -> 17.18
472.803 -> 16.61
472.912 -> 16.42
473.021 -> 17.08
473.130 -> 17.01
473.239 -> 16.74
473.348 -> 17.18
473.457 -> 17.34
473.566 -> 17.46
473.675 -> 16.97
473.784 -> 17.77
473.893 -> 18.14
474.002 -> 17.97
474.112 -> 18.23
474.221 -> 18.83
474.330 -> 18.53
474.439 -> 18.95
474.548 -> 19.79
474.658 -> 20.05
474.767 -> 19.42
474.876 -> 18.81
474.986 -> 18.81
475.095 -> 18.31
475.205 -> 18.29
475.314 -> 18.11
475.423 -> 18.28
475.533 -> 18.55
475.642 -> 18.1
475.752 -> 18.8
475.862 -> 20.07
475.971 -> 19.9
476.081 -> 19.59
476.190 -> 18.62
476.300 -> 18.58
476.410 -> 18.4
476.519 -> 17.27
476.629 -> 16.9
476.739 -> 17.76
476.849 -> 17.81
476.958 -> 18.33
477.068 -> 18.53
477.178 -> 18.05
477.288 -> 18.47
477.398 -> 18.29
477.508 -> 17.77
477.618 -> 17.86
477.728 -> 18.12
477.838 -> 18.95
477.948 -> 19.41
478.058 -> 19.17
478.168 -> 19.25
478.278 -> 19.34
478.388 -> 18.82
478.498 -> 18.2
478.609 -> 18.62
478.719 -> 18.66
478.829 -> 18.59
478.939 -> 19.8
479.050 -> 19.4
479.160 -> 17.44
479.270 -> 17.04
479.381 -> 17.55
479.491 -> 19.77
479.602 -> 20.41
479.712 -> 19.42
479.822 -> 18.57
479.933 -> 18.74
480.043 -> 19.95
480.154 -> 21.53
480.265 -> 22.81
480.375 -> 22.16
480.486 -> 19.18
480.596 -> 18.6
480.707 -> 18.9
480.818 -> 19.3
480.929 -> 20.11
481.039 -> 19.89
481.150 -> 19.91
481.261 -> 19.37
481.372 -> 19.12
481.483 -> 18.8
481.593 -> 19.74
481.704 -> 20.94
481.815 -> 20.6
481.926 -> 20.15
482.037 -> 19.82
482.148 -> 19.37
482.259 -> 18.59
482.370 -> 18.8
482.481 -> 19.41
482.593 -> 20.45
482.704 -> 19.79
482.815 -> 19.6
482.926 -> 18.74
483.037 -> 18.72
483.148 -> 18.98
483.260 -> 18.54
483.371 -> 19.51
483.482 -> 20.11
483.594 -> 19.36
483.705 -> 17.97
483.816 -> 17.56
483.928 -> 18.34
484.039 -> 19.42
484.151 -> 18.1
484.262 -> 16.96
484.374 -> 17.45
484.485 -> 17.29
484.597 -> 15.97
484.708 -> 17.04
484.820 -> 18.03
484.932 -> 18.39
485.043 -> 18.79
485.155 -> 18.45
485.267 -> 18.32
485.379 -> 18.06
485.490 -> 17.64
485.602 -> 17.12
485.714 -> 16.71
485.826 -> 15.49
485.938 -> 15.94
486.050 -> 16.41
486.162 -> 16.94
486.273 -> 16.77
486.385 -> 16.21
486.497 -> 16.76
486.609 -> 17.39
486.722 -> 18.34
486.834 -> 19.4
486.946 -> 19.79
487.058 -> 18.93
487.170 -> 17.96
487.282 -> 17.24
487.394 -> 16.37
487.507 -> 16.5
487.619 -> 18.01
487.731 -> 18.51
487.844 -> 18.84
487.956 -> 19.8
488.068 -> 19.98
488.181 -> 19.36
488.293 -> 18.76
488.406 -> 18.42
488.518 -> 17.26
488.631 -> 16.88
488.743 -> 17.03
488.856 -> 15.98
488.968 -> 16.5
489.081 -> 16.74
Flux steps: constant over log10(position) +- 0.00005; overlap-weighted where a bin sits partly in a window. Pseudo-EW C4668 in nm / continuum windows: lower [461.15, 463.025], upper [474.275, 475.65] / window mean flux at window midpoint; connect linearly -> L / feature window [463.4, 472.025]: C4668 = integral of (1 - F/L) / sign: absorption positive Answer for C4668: 0.502 nm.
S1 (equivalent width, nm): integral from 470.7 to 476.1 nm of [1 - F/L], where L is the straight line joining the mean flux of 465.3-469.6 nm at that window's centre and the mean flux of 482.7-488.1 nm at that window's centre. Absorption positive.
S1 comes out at -0.14 nm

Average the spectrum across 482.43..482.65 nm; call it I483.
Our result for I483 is 19.9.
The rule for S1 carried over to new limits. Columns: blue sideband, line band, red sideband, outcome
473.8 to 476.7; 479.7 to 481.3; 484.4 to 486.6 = -0.180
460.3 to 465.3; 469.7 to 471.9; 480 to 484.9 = 0.053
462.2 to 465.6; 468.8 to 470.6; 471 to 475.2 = 0.030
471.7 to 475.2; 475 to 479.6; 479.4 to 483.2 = 0.104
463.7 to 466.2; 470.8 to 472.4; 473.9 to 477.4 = -0.044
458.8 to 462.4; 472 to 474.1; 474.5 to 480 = 0.091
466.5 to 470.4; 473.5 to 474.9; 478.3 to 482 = 0.000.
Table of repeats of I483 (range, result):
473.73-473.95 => 18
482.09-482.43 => 18.9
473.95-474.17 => 18.1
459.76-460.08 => 17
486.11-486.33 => 16.9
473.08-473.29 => 16.9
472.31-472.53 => 18.2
